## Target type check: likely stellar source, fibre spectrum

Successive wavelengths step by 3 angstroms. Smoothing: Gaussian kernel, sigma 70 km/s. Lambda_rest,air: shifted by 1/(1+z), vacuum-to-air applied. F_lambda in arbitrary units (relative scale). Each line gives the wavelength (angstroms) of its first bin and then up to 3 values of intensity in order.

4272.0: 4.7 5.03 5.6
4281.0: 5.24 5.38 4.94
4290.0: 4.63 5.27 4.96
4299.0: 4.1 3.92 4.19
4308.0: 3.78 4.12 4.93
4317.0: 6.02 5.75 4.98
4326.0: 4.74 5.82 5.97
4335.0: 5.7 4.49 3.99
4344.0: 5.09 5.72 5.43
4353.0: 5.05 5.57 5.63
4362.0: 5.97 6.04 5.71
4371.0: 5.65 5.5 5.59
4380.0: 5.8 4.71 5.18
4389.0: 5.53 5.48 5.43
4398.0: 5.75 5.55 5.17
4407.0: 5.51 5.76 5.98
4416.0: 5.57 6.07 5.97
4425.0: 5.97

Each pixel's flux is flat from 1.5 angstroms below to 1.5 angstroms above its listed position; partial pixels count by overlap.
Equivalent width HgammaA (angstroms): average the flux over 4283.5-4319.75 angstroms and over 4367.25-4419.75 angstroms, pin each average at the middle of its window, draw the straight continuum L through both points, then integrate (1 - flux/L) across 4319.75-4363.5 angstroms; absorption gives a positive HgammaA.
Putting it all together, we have -2.1 angstroms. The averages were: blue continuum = 4.7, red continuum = 5.54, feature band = 5.31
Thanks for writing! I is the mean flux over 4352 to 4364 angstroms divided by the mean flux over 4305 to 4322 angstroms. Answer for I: 1.15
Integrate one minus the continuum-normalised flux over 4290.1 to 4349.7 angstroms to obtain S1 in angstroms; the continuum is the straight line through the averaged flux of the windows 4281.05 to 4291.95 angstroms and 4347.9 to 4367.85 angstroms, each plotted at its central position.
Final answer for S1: 4.33 angstroms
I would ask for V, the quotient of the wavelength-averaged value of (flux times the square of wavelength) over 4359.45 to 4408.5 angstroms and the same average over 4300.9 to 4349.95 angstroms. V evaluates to 1.14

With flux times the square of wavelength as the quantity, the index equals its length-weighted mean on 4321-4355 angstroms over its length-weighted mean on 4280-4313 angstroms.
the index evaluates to 1.15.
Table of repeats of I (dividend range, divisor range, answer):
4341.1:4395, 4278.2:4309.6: 1.17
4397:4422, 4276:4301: 1.14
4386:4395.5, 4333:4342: 1.12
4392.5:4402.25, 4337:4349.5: 1.14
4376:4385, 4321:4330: 1.03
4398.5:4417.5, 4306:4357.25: 1.09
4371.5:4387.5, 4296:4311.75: 1.31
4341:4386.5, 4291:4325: 1.16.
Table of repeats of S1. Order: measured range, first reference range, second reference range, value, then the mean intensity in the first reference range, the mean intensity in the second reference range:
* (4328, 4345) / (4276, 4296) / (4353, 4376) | 1.0 angstroms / 5.16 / 5.68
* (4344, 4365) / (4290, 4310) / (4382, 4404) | -2.5 angstroms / 4.38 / 5.38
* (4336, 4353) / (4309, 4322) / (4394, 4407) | 0.9 angstroms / 5.14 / 5.48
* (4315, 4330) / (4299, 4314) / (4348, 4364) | -2.9 angstroms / 4.1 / 5.55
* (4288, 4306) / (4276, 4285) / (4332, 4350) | 2.6 angstroms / 5.39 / 5.12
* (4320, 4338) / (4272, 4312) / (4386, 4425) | -1.3 angstroms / 4.71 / 5.64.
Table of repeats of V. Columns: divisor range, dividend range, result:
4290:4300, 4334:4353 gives 1.08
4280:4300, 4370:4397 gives 1.15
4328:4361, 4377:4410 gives 1.05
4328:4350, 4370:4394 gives 1.05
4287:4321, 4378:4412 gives 1.21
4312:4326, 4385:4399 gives 1.07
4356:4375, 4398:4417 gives 0.99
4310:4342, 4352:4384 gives 1.10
